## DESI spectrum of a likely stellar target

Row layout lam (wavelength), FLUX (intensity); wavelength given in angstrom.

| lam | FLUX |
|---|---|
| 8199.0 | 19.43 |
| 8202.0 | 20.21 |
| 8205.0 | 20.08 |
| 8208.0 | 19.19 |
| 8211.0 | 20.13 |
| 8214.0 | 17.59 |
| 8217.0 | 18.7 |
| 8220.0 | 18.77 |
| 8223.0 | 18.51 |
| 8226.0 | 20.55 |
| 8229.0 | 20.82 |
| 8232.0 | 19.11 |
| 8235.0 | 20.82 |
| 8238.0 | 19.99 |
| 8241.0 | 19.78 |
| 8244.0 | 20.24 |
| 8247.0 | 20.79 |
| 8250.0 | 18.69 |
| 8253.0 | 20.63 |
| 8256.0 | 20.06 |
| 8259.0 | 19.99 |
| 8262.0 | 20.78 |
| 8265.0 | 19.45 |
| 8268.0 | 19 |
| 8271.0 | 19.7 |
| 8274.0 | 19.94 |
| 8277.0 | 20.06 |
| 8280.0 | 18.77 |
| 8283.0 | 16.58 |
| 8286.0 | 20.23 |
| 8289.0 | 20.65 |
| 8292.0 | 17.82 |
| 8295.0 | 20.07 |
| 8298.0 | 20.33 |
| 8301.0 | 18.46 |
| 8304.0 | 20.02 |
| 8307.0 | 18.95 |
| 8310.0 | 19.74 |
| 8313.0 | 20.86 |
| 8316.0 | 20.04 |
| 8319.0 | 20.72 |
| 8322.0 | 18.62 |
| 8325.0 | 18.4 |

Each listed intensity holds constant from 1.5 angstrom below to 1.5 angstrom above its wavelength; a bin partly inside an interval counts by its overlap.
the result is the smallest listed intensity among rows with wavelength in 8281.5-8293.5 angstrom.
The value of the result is 16.58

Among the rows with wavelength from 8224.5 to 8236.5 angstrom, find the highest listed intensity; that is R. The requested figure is 20.82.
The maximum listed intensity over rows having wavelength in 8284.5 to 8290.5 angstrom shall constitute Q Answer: 20.65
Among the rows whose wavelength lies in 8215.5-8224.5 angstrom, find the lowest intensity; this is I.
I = 18.51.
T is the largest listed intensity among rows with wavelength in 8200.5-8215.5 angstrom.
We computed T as 20.21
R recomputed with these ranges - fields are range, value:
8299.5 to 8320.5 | 20.86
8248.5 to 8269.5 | 20.78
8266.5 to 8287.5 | 20.23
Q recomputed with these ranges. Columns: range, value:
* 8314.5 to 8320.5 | 20.72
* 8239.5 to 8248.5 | 20.79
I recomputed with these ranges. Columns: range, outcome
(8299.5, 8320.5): 18.46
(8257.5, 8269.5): 19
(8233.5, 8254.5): 18.69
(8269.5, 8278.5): 19.7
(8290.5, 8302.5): 17.82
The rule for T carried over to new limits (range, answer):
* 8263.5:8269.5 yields 19.45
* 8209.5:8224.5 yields 20.13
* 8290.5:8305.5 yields 20.33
